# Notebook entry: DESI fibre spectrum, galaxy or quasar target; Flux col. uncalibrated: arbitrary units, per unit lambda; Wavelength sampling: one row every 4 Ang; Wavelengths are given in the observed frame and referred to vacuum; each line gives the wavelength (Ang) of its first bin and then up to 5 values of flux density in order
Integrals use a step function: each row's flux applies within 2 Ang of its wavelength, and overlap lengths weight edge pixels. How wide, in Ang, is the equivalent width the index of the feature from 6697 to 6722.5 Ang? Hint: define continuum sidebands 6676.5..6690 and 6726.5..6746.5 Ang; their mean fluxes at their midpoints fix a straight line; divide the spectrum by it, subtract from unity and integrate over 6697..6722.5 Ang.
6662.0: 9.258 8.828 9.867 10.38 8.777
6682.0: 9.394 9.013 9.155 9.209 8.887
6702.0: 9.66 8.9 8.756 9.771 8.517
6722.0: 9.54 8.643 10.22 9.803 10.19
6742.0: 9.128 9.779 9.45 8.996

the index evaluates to 0.75 Ang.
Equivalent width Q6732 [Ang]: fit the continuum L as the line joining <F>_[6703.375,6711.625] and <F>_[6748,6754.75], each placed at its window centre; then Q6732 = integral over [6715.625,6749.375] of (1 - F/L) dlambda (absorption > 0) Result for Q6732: -1.4 Ang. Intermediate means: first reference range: 8.89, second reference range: 9.27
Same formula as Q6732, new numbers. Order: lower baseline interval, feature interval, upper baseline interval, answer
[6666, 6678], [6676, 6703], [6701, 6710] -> 0.7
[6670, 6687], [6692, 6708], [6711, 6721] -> 0.2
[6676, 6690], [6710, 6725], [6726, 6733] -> 0.6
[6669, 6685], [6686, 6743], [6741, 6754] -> 1.0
